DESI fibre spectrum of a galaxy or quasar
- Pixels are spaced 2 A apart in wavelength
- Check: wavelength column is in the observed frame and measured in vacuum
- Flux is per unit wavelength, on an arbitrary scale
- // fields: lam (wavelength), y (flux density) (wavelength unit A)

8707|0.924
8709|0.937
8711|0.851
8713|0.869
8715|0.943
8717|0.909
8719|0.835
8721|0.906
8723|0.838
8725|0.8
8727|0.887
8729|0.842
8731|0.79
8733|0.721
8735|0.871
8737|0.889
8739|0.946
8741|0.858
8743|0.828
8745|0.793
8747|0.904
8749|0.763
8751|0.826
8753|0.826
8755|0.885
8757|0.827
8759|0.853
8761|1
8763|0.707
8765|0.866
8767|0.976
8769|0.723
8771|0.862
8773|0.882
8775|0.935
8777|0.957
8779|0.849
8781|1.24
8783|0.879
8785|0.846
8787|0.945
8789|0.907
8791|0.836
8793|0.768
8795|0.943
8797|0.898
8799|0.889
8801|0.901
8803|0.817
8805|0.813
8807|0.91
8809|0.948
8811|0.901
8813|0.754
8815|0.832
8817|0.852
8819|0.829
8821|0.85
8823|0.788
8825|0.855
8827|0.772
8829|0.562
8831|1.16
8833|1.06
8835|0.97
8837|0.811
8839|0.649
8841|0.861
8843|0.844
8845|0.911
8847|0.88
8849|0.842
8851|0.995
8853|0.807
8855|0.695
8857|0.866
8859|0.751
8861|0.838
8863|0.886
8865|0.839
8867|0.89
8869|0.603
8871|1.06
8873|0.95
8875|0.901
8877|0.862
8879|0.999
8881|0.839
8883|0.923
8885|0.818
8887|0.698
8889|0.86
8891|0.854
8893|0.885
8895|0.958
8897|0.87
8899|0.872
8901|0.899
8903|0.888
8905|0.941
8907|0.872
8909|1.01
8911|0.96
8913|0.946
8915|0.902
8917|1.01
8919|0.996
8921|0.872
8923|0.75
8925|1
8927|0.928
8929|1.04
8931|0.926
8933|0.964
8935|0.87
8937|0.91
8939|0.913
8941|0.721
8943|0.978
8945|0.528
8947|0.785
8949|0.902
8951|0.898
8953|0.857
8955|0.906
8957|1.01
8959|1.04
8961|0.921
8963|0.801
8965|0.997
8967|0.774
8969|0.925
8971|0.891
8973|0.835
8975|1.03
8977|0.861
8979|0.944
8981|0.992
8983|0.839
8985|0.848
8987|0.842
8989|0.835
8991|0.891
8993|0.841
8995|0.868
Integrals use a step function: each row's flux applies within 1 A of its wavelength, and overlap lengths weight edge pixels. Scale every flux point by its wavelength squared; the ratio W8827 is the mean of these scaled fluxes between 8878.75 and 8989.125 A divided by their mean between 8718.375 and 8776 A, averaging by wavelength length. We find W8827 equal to 1.10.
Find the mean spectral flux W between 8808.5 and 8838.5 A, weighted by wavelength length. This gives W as 0.858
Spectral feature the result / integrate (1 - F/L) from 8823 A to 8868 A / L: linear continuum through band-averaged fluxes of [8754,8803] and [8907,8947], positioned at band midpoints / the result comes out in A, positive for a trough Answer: 2.2 A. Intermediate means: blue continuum 0.889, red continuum 0.903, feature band 0.851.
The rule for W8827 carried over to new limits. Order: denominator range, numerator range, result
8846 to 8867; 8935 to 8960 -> 1.06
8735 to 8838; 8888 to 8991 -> 1.07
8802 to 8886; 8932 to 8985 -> 1.06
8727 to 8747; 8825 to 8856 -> 1.04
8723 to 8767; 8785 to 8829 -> 1.02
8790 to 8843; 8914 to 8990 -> 1.08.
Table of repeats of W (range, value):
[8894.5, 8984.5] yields 0.905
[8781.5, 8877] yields 0.861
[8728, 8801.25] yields 0.871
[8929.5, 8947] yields 0.853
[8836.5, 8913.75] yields 0.868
